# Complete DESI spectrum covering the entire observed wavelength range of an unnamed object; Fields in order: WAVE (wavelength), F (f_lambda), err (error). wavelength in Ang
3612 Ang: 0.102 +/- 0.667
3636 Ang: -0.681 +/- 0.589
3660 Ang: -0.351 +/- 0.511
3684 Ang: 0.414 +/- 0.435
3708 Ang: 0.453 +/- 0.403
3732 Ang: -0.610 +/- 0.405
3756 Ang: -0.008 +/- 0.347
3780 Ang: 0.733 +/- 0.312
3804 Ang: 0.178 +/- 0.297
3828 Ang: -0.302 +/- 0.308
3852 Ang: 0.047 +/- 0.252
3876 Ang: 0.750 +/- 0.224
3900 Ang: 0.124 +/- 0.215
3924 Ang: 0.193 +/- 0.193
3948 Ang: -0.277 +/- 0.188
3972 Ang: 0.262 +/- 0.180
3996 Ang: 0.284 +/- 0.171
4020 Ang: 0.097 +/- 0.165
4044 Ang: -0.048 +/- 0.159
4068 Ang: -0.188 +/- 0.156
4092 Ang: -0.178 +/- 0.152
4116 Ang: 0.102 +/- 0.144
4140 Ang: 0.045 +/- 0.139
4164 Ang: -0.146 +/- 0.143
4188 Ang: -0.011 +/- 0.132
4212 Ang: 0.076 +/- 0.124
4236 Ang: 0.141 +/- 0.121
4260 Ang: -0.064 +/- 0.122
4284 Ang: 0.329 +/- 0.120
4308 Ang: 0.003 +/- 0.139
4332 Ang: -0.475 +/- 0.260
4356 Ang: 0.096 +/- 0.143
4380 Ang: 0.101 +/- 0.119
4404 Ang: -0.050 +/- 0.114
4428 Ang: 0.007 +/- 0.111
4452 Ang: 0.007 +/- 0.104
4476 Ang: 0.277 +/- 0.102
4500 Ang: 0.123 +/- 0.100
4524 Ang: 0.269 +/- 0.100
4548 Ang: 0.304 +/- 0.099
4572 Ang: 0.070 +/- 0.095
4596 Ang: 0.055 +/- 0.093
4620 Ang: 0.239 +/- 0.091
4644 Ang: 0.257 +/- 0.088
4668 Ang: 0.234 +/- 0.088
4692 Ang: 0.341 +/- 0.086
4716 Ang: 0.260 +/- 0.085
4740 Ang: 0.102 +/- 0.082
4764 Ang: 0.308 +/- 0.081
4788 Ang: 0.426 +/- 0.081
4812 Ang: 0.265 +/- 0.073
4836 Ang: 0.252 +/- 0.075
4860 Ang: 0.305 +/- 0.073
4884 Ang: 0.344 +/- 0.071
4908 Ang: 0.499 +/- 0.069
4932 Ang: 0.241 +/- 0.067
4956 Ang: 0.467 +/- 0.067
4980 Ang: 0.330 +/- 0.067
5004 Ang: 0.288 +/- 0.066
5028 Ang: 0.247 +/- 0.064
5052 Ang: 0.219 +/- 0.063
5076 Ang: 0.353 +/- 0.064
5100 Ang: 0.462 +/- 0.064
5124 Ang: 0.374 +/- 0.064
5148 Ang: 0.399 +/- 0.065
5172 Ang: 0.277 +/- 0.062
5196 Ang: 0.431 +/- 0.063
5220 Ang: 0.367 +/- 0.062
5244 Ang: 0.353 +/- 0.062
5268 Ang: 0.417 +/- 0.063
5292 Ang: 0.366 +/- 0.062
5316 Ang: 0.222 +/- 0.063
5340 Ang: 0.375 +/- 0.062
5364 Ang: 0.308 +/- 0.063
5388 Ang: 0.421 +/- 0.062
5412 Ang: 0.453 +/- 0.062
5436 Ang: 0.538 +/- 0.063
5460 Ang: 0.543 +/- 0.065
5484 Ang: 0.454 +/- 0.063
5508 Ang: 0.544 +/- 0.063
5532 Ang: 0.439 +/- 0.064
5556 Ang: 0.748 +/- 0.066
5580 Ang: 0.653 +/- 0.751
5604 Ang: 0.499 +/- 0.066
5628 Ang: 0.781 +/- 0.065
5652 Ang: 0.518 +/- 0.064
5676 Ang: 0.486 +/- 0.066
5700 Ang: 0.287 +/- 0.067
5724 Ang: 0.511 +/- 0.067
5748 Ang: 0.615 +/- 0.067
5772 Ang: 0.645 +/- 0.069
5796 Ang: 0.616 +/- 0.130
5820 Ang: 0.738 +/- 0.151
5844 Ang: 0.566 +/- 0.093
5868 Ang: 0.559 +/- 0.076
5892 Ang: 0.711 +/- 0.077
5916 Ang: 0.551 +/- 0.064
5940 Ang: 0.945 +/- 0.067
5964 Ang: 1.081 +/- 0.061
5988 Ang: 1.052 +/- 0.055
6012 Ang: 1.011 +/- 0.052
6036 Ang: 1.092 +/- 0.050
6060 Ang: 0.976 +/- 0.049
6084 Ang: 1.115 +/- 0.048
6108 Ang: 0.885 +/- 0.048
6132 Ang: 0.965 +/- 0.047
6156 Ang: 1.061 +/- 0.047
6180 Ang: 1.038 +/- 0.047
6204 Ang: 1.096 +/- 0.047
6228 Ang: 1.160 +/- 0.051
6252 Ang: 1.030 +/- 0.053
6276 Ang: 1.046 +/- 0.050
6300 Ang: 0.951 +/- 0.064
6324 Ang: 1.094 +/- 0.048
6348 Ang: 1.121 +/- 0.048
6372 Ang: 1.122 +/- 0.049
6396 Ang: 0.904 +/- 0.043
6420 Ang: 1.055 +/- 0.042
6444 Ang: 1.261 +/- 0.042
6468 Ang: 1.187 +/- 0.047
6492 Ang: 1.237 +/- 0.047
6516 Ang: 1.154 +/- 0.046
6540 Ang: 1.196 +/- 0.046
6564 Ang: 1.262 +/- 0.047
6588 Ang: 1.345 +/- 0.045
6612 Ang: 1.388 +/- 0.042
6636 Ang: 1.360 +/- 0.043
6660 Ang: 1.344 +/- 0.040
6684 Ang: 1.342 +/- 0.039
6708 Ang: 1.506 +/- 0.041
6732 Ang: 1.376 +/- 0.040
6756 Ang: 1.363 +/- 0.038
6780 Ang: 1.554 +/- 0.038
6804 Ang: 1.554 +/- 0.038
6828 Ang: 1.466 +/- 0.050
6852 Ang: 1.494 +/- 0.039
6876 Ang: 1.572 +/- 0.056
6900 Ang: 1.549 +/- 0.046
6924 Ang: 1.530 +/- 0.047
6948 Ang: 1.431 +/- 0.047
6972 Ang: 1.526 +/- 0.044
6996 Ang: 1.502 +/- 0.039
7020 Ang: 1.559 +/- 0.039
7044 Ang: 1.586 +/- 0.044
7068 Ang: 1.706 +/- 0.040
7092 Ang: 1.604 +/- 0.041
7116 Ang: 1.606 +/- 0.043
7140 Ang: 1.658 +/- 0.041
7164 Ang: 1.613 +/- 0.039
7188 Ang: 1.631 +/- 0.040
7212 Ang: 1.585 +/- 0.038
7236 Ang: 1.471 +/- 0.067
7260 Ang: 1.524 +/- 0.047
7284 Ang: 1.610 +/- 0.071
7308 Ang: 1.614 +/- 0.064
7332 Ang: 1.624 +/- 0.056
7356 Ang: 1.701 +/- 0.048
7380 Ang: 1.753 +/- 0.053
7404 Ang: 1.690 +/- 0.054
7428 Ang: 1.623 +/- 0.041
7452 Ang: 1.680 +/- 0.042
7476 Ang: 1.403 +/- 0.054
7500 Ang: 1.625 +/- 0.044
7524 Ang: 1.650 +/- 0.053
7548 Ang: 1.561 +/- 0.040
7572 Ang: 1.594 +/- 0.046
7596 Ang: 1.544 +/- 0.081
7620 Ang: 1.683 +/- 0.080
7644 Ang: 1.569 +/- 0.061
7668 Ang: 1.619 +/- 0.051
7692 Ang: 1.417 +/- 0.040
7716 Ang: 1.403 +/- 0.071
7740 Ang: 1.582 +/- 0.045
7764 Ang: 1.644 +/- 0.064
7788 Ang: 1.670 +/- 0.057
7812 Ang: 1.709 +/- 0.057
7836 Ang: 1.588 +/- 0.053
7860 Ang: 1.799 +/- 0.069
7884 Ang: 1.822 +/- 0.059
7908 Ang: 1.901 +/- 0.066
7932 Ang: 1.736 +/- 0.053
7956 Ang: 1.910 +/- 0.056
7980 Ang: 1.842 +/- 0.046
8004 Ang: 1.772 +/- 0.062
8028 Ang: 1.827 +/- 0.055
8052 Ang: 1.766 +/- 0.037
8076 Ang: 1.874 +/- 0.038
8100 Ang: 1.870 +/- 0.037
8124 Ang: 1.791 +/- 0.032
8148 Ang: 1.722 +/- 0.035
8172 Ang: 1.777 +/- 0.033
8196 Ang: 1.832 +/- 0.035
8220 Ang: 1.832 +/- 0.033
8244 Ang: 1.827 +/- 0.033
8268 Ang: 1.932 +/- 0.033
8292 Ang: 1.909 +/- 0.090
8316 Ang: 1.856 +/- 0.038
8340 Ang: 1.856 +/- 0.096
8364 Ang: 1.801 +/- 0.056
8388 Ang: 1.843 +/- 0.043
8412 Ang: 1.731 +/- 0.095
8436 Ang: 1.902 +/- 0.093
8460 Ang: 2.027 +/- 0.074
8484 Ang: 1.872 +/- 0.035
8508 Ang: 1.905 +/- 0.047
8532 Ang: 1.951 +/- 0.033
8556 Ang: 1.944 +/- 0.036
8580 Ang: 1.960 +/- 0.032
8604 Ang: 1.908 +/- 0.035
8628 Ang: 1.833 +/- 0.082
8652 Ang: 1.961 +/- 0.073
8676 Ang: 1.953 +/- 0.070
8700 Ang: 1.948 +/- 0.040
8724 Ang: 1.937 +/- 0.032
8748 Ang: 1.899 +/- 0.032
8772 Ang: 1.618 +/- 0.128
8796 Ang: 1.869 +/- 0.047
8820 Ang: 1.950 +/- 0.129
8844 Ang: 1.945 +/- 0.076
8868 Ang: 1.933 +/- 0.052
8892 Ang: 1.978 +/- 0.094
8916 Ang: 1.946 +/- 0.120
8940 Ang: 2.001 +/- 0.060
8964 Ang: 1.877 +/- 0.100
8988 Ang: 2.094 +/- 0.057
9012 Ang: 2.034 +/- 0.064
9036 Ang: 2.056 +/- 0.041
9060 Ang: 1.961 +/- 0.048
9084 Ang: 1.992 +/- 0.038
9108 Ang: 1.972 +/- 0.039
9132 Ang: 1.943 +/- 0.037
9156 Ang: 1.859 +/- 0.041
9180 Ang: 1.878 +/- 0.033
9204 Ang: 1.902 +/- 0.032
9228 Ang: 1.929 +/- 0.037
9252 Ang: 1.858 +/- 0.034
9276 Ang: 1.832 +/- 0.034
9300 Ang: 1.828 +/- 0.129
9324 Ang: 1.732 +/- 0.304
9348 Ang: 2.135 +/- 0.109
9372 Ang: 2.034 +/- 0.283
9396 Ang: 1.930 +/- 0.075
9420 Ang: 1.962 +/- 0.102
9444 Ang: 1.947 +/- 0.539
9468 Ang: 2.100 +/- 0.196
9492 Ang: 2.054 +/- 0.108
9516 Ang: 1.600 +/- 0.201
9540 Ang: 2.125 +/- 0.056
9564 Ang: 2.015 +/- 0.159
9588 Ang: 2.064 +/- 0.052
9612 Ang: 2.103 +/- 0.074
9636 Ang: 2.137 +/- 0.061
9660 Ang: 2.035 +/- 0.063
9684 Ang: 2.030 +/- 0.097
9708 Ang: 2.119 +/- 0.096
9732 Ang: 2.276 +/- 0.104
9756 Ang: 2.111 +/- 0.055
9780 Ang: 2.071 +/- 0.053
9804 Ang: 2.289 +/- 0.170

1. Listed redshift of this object 0.49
